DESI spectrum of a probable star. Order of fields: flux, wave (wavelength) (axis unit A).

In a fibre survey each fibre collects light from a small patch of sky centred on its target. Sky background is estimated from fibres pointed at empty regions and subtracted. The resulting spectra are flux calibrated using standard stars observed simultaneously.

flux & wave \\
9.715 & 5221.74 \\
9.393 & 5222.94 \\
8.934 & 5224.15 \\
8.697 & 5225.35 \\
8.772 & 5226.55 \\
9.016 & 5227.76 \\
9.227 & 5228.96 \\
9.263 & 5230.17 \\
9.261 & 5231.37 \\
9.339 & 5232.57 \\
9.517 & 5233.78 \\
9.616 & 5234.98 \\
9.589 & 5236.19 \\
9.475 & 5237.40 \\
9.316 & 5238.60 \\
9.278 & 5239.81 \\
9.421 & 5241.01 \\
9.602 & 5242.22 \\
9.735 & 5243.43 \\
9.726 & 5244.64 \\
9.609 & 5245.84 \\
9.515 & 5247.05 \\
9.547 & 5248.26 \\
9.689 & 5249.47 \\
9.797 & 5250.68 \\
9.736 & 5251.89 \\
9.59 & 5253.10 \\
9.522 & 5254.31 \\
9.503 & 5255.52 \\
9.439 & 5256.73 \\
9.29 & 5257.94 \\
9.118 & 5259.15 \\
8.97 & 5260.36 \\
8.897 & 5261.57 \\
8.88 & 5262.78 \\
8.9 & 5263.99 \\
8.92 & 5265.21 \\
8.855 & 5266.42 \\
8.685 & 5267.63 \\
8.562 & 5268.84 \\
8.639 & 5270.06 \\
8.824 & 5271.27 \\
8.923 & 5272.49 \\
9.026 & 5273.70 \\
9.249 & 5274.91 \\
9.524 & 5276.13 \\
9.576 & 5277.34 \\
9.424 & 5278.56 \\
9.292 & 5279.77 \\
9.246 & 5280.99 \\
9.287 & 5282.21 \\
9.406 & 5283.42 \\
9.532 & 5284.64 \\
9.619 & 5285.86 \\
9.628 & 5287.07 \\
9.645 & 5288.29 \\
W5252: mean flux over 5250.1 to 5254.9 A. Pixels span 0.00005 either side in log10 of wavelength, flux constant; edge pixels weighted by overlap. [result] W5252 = 9.66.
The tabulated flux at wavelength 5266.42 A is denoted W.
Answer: 8.855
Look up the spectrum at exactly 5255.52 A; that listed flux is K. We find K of 9.503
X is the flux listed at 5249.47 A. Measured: 9.689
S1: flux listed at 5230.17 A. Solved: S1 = 9.263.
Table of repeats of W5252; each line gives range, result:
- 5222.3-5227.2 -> 8.95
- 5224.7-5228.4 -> 8.84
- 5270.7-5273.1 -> 8.87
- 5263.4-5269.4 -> 8.79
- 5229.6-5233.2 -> 9.3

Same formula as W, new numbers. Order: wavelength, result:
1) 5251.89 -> 9.736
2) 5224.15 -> 8.934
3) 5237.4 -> 9.475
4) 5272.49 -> 8.923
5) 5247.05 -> 9.515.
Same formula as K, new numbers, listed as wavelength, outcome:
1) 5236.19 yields 9.589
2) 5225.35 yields 8.697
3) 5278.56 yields 9.424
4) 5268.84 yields 8.562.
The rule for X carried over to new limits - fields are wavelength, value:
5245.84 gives 9.609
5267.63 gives 8.685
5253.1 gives 9.59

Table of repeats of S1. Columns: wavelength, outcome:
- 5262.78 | 8.88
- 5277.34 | 9.576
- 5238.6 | 9.316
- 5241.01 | 9.421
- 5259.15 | 9.118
